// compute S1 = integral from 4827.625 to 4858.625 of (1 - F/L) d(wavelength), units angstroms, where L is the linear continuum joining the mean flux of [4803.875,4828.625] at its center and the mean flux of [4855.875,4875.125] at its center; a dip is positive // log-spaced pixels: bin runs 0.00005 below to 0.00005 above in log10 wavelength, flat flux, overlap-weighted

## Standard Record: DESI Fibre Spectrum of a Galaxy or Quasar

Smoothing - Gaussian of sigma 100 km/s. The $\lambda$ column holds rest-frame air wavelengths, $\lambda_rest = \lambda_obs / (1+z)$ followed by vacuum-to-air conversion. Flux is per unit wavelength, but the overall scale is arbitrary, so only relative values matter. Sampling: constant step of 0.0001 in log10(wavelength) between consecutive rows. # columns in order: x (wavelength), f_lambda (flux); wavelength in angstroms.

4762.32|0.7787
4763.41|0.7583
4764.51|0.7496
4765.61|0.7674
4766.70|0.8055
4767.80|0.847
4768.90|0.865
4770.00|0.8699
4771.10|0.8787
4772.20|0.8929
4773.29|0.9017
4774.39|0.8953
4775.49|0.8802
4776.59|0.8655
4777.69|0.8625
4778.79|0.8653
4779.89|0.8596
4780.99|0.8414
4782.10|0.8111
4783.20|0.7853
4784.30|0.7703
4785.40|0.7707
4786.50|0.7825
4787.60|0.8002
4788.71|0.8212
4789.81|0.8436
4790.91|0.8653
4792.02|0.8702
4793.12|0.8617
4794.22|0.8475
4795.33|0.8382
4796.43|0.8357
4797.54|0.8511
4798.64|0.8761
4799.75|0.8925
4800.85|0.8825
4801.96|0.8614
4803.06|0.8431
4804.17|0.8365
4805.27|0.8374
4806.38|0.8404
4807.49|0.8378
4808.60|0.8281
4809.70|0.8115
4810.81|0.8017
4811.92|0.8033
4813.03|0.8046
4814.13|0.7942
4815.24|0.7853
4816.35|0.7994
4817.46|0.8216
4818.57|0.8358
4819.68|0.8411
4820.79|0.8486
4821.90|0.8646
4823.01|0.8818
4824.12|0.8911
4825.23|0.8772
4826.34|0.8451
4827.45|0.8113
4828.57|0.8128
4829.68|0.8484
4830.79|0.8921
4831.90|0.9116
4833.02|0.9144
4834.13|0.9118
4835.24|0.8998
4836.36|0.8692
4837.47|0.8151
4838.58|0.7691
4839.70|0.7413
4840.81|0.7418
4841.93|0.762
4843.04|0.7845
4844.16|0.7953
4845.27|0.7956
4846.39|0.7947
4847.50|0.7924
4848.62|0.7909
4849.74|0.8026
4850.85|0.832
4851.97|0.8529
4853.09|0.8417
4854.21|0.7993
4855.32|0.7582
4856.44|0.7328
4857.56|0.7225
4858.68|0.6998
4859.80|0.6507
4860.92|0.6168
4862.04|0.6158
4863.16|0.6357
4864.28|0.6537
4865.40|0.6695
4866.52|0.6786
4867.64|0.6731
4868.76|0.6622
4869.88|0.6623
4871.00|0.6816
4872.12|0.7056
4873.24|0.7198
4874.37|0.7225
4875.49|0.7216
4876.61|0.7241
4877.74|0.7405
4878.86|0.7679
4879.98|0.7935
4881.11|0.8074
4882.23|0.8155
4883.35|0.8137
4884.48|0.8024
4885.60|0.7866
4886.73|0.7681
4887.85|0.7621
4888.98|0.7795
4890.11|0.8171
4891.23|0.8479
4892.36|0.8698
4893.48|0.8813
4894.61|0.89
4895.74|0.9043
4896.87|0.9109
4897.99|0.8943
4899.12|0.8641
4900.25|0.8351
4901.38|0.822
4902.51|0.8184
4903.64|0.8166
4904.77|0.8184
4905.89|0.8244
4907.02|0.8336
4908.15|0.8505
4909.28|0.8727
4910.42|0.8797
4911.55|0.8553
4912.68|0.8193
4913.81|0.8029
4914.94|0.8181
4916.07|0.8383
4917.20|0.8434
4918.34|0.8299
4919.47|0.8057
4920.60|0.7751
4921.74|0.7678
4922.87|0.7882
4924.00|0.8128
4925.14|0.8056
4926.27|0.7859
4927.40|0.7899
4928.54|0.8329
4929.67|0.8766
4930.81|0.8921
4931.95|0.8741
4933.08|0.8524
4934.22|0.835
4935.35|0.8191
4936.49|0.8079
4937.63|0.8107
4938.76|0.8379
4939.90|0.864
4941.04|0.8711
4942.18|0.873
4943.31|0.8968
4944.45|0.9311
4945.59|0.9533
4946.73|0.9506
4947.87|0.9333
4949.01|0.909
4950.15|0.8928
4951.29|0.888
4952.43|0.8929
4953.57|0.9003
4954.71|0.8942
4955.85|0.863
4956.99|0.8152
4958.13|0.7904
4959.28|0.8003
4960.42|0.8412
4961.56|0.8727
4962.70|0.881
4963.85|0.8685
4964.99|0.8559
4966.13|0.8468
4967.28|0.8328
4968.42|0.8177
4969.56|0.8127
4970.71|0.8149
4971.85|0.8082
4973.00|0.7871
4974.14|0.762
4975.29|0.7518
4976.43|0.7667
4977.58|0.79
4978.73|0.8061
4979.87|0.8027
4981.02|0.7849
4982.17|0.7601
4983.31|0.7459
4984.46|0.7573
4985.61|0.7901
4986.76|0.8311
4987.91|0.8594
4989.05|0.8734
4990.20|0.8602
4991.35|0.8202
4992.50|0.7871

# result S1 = -2.7 angstroms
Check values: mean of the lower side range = 0.831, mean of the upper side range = 0.677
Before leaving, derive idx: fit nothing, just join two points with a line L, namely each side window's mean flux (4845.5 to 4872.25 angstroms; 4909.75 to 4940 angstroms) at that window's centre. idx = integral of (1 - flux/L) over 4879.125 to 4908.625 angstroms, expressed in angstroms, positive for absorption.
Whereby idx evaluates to -2.03 angstroms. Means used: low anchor 0.723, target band 0.831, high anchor 0.826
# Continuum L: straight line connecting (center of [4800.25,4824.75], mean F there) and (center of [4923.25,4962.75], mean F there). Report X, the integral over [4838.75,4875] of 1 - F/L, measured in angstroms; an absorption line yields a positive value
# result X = 4.8 angstroms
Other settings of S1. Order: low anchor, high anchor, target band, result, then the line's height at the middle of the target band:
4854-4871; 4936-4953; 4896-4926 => -1.1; 0.803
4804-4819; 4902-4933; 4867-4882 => 1.8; 0.823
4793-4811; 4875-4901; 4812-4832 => 0.0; 0.84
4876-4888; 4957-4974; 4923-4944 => -0.8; 0.81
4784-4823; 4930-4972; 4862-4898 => 3.6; 0.848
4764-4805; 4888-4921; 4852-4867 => 2.5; 0.842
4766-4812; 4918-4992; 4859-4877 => 3.5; 0.84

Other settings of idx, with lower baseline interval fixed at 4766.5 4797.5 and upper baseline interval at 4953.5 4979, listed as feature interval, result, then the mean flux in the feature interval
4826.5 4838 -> -0.4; 0.868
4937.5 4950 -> -1.1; 0.897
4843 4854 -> 0.4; 0.809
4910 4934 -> 0.1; 0.826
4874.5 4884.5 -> 0.7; 0.773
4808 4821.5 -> 0.4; 0.815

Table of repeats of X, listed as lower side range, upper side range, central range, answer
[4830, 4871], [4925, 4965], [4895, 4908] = -0.5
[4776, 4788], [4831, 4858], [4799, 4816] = -0.3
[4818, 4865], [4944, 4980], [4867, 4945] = 1.1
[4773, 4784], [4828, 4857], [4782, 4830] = 0.2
